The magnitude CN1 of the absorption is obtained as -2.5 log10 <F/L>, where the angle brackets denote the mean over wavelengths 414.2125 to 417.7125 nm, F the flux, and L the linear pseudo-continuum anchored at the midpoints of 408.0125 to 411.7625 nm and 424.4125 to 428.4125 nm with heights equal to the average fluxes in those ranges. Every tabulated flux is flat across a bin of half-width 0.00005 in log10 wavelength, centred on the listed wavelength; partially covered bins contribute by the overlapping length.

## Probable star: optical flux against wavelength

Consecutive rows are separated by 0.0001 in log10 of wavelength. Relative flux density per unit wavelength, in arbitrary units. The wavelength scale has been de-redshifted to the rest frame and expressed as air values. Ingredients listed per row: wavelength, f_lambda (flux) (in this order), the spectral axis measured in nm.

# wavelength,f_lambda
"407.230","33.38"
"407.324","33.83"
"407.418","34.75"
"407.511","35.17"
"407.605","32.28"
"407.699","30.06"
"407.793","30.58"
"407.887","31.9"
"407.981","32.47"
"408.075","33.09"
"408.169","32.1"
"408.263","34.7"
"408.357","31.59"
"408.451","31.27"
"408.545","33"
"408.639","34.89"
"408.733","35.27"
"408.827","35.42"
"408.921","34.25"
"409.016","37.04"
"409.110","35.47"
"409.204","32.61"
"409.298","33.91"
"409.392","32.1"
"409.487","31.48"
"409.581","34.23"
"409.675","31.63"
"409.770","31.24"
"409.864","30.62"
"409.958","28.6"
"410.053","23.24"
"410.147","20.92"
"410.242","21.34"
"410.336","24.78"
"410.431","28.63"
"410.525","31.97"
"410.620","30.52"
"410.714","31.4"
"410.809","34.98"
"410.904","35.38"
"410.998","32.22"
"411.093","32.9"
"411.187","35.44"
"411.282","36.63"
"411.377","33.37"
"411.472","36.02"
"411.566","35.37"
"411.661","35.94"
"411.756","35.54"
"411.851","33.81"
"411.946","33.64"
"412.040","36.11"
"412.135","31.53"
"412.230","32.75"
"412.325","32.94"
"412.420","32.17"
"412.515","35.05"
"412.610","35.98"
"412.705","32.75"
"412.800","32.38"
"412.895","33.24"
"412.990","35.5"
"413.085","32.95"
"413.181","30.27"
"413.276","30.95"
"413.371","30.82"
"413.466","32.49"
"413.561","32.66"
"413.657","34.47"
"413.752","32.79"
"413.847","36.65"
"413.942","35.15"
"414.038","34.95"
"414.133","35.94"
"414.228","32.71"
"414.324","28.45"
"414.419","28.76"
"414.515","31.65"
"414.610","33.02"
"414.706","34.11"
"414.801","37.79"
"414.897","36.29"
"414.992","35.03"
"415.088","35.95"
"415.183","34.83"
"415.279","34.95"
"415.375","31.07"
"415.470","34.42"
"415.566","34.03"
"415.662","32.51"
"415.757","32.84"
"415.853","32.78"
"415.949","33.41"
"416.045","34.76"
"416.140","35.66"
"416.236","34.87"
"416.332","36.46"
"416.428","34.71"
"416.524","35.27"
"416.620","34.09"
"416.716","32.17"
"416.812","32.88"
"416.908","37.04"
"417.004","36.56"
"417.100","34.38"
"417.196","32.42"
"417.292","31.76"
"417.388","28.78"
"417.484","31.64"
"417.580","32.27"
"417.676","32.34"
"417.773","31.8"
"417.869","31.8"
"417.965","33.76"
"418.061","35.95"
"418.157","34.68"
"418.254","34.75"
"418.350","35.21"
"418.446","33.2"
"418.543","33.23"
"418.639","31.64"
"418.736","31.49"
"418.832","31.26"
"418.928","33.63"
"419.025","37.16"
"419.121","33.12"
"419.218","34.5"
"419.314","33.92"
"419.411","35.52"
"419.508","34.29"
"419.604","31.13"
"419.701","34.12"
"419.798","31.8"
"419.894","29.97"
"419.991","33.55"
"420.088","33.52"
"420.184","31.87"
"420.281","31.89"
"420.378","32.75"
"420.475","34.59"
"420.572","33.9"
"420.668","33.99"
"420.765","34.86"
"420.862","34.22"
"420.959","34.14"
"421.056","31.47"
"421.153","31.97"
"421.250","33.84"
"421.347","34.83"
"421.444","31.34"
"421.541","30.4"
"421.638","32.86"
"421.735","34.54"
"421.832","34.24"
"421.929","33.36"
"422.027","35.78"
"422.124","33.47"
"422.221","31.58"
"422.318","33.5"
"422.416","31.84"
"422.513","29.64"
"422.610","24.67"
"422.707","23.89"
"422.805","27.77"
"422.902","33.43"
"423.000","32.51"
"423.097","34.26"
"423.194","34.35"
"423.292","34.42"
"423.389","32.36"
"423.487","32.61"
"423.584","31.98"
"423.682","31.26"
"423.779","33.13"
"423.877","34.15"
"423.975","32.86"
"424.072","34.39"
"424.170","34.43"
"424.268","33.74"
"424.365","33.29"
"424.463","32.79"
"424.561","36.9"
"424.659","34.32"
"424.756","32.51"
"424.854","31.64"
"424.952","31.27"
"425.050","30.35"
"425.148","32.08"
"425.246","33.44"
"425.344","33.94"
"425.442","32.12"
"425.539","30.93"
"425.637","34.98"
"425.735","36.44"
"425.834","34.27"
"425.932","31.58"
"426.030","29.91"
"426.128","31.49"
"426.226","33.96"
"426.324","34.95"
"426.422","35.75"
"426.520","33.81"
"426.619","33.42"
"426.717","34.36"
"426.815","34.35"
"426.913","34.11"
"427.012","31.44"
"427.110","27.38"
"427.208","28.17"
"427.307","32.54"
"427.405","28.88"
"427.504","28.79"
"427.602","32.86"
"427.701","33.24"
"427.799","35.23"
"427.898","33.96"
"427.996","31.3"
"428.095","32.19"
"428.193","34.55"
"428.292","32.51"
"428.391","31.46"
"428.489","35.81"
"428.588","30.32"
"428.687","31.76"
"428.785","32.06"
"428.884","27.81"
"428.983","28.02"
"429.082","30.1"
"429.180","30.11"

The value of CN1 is -0.04 mag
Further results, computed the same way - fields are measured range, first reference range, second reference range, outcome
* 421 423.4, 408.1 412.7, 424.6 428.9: 0.014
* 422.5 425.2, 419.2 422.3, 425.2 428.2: 0.025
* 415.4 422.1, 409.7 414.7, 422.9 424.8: -0.016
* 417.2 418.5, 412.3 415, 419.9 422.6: 0.007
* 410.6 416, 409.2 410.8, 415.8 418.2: -0.076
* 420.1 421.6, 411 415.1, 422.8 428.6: 0.003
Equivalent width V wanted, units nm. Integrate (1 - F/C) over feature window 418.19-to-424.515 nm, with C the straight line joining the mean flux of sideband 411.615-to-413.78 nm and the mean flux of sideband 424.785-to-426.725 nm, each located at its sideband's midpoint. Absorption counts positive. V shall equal 0.05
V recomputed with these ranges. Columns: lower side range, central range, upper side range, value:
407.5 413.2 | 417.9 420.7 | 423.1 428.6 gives -0.06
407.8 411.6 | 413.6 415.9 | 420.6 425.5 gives -0.11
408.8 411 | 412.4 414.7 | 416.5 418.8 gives -0.07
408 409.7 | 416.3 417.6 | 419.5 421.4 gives -0.01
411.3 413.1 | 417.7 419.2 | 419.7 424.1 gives -0.02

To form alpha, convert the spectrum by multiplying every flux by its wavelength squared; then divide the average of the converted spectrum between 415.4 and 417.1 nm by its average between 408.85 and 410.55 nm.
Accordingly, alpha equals 1.2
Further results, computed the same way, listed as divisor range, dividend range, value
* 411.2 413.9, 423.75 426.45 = 1.05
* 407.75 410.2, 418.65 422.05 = 1.10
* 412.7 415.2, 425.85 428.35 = 1.03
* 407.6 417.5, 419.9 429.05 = 1.04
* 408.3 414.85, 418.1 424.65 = 1.06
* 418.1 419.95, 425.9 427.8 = 1.00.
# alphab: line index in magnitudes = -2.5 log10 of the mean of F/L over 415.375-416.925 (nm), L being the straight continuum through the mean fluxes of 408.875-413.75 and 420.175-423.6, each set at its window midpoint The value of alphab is -0.05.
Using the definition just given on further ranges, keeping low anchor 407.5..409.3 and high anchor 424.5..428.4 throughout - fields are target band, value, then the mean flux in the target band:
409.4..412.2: 0.05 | 31.7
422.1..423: 0.10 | 30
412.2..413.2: -0.01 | 33.3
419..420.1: -0.02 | 33.5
